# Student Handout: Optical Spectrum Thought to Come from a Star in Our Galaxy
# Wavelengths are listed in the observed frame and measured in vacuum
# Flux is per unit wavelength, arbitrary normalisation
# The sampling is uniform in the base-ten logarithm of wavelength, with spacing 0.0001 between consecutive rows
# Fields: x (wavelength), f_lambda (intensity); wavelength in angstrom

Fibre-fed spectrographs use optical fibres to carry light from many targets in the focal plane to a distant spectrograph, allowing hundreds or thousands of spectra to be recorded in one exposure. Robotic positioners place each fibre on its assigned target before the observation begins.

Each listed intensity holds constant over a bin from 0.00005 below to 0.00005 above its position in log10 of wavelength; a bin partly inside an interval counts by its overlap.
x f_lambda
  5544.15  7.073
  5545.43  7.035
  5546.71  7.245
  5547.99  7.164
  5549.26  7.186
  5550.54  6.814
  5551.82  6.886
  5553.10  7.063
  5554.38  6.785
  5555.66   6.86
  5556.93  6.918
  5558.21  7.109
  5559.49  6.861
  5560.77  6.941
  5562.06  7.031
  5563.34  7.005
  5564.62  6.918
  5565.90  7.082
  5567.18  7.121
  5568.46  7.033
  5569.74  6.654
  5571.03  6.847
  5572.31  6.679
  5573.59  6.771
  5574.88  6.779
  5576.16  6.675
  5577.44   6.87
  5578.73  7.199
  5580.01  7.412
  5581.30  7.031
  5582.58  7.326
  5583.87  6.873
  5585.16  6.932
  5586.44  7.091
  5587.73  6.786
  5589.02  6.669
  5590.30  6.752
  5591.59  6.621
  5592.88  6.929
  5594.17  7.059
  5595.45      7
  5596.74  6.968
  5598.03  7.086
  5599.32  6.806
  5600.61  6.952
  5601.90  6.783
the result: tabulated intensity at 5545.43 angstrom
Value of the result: 7.035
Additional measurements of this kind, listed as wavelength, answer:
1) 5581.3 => 7.031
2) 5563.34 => 7.005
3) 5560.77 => 6.941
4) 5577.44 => 6.87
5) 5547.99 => 7.164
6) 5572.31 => 6.679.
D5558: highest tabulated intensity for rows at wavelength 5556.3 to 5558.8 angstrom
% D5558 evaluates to 7.109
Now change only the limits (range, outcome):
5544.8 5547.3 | 7.245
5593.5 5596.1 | 7.059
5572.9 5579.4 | 7.199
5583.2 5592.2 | 7.091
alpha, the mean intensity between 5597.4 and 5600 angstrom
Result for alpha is 6.94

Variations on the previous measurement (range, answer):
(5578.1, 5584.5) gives 7.17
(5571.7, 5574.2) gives 6.73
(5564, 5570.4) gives 6.96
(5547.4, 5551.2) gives 7.06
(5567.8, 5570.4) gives 6.84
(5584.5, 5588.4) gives 6.93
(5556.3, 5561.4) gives 6.96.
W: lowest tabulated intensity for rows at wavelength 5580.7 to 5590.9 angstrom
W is 6.669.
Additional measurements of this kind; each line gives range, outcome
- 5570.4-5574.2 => 6.679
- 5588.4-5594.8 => 6.621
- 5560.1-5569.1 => 6.918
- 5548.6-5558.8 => 6.785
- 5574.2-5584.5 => 6.675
